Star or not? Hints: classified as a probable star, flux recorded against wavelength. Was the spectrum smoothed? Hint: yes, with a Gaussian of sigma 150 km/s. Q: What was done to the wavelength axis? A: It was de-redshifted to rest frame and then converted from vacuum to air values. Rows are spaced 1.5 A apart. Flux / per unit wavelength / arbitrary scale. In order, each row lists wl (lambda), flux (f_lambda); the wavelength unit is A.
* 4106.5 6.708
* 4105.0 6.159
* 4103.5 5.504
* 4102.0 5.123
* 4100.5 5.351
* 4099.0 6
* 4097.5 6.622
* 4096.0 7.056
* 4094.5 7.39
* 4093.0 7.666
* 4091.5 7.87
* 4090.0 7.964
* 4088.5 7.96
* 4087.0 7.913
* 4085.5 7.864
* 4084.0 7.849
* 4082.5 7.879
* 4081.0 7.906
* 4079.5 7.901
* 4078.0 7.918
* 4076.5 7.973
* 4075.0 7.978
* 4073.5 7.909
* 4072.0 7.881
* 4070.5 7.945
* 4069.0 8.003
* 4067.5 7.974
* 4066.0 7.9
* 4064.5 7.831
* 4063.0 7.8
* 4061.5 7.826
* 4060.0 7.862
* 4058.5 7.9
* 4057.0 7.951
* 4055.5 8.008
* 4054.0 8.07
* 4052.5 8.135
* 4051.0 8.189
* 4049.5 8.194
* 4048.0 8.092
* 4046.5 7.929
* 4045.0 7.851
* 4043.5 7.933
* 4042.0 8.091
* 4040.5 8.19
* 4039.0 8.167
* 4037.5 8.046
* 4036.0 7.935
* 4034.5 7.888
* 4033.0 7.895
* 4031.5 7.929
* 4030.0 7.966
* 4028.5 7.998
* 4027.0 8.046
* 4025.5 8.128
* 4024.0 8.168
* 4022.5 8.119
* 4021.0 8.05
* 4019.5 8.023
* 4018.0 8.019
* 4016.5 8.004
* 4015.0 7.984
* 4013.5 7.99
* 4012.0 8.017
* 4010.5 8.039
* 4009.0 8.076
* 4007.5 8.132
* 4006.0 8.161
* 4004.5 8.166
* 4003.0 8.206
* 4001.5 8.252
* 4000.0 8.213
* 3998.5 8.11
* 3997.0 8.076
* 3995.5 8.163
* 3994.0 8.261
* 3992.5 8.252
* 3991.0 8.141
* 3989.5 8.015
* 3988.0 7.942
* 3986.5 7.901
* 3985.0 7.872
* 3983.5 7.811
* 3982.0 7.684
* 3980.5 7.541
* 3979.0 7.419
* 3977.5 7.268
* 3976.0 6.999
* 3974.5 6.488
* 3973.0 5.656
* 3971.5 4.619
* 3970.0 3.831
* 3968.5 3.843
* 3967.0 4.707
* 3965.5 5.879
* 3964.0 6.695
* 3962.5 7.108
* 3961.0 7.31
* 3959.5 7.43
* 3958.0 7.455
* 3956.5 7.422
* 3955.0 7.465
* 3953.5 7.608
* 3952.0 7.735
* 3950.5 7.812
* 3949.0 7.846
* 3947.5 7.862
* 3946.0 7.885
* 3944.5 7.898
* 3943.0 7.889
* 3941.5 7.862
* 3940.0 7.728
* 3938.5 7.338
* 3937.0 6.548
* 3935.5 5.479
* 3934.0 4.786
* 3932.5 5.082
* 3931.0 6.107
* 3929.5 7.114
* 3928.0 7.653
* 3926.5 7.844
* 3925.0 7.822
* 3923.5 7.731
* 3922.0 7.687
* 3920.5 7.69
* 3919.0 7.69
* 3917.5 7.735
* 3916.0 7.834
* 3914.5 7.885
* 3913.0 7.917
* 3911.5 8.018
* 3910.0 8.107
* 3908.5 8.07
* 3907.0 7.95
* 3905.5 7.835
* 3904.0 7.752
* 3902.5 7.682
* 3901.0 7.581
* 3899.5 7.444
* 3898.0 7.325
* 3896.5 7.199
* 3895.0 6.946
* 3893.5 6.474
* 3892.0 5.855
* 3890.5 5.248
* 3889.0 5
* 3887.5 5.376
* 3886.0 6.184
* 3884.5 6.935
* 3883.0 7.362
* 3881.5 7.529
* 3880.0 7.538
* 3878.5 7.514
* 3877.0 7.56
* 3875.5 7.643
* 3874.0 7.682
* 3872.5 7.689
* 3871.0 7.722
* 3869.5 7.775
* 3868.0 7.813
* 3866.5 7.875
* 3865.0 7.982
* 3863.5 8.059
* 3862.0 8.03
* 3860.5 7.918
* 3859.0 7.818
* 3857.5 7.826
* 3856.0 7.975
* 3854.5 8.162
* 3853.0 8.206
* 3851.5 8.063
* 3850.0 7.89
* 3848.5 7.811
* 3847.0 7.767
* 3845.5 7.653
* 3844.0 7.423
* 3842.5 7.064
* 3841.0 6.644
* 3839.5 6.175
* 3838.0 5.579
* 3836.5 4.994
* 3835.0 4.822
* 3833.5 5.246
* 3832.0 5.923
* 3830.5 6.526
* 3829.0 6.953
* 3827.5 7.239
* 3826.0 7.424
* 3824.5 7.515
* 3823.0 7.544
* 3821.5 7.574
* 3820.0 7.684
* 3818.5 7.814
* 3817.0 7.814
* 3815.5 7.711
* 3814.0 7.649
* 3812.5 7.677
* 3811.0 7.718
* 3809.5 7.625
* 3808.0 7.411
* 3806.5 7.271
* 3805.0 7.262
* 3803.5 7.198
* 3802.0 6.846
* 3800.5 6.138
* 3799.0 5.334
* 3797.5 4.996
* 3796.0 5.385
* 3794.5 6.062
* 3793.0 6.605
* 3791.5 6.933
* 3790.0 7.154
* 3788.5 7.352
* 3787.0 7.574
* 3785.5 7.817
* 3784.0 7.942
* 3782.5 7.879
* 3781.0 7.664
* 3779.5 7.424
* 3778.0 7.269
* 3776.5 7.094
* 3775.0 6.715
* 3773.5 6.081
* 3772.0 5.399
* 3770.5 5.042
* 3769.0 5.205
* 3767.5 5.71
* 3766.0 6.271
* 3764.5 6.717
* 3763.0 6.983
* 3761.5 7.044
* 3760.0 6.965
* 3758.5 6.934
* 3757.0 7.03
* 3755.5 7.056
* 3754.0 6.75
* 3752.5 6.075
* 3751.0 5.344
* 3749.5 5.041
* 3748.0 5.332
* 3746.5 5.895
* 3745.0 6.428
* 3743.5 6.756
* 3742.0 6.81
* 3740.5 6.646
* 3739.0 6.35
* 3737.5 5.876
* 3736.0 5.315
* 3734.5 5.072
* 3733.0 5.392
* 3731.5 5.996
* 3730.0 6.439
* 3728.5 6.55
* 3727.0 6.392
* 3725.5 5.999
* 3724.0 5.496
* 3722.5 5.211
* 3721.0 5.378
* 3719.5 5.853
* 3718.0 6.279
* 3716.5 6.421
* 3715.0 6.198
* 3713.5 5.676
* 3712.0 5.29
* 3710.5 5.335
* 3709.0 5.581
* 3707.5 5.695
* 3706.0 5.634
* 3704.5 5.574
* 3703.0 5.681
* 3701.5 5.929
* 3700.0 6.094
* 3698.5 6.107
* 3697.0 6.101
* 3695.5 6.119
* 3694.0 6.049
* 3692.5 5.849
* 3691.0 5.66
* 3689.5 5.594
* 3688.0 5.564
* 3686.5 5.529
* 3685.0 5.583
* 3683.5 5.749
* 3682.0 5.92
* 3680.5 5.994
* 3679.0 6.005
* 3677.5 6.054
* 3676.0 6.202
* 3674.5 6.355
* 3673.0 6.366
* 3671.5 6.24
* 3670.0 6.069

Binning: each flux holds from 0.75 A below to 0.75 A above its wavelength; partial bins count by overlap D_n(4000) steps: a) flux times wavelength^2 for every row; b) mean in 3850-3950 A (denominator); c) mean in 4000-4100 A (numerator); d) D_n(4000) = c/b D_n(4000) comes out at 1.2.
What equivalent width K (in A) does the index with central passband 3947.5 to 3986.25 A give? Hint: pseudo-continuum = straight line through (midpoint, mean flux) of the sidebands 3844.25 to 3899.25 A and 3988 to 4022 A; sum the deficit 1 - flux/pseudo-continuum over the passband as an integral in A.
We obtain 5.29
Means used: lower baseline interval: 7.37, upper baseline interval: 8.1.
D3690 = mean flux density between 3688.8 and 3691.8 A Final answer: 5.63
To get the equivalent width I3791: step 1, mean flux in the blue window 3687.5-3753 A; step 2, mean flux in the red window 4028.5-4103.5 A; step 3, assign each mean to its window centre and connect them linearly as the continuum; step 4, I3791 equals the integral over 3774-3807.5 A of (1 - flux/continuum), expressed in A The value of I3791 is -3.5 A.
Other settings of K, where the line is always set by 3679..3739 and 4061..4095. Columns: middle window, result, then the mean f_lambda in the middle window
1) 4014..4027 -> -0.9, 8.06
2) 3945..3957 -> -0.9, 7.71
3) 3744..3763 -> -0.9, 6.36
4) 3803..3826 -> -4.2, 7.56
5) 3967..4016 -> -0.2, 7.43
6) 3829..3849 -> 0.3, 6.44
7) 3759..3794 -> -3.5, 6.81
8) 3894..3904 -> -0.7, 7.37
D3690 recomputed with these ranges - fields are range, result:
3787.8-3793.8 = 7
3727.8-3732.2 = 6.33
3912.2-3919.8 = 7.81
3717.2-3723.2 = 5.69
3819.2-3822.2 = 7.63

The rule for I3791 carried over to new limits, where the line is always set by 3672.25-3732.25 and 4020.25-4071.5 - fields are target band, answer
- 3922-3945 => 1.0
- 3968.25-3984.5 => 2.6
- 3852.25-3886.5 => -3.9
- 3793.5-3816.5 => -1.1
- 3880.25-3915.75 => -0.2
